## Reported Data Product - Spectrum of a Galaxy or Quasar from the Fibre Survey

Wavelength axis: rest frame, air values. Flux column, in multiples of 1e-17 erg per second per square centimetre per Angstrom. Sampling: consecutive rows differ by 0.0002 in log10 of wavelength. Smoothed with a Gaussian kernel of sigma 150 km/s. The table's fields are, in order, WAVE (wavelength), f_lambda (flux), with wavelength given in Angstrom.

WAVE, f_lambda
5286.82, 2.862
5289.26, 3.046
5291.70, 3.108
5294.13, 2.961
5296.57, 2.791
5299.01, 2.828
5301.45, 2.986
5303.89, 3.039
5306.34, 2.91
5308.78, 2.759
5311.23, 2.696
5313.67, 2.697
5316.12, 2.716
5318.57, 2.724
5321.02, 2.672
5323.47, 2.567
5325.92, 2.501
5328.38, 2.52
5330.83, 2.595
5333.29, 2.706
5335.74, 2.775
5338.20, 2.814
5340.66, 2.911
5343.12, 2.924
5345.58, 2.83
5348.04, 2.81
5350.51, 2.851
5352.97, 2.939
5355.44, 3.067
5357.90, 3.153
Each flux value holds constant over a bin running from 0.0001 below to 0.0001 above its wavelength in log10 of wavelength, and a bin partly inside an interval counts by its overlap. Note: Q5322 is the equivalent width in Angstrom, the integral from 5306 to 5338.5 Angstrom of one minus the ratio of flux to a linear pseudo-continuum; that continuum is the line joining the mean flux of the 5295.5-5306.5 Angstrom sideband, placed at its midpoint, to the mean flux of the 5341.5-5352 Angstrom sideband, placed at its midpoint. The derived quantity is 2.3 Angstrom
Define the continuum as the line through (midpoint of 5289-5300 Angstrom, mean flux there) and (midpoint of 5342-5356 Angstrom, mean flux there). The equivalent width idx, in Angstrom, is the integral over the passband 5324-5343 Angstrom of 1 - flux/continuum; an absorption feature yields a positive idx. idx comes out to 1.4 Angstrom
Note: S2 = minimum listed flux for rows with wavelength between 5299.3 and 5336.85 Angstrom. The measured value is 2.501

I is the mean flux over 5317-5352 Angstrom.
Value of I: 2.73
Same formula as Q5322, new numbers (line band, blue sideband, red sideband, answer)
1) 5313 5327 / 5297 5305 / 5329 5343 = 1.0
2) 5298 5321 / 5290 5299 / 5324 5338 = 0.0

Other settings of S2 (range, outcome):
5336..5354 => 2.81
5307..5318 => 2.696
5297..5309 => 2.759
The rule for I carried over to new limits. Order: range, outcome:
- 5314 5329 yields 2.62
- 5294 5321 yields 2.82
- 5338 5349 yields 2.86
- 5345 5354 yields 2.86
